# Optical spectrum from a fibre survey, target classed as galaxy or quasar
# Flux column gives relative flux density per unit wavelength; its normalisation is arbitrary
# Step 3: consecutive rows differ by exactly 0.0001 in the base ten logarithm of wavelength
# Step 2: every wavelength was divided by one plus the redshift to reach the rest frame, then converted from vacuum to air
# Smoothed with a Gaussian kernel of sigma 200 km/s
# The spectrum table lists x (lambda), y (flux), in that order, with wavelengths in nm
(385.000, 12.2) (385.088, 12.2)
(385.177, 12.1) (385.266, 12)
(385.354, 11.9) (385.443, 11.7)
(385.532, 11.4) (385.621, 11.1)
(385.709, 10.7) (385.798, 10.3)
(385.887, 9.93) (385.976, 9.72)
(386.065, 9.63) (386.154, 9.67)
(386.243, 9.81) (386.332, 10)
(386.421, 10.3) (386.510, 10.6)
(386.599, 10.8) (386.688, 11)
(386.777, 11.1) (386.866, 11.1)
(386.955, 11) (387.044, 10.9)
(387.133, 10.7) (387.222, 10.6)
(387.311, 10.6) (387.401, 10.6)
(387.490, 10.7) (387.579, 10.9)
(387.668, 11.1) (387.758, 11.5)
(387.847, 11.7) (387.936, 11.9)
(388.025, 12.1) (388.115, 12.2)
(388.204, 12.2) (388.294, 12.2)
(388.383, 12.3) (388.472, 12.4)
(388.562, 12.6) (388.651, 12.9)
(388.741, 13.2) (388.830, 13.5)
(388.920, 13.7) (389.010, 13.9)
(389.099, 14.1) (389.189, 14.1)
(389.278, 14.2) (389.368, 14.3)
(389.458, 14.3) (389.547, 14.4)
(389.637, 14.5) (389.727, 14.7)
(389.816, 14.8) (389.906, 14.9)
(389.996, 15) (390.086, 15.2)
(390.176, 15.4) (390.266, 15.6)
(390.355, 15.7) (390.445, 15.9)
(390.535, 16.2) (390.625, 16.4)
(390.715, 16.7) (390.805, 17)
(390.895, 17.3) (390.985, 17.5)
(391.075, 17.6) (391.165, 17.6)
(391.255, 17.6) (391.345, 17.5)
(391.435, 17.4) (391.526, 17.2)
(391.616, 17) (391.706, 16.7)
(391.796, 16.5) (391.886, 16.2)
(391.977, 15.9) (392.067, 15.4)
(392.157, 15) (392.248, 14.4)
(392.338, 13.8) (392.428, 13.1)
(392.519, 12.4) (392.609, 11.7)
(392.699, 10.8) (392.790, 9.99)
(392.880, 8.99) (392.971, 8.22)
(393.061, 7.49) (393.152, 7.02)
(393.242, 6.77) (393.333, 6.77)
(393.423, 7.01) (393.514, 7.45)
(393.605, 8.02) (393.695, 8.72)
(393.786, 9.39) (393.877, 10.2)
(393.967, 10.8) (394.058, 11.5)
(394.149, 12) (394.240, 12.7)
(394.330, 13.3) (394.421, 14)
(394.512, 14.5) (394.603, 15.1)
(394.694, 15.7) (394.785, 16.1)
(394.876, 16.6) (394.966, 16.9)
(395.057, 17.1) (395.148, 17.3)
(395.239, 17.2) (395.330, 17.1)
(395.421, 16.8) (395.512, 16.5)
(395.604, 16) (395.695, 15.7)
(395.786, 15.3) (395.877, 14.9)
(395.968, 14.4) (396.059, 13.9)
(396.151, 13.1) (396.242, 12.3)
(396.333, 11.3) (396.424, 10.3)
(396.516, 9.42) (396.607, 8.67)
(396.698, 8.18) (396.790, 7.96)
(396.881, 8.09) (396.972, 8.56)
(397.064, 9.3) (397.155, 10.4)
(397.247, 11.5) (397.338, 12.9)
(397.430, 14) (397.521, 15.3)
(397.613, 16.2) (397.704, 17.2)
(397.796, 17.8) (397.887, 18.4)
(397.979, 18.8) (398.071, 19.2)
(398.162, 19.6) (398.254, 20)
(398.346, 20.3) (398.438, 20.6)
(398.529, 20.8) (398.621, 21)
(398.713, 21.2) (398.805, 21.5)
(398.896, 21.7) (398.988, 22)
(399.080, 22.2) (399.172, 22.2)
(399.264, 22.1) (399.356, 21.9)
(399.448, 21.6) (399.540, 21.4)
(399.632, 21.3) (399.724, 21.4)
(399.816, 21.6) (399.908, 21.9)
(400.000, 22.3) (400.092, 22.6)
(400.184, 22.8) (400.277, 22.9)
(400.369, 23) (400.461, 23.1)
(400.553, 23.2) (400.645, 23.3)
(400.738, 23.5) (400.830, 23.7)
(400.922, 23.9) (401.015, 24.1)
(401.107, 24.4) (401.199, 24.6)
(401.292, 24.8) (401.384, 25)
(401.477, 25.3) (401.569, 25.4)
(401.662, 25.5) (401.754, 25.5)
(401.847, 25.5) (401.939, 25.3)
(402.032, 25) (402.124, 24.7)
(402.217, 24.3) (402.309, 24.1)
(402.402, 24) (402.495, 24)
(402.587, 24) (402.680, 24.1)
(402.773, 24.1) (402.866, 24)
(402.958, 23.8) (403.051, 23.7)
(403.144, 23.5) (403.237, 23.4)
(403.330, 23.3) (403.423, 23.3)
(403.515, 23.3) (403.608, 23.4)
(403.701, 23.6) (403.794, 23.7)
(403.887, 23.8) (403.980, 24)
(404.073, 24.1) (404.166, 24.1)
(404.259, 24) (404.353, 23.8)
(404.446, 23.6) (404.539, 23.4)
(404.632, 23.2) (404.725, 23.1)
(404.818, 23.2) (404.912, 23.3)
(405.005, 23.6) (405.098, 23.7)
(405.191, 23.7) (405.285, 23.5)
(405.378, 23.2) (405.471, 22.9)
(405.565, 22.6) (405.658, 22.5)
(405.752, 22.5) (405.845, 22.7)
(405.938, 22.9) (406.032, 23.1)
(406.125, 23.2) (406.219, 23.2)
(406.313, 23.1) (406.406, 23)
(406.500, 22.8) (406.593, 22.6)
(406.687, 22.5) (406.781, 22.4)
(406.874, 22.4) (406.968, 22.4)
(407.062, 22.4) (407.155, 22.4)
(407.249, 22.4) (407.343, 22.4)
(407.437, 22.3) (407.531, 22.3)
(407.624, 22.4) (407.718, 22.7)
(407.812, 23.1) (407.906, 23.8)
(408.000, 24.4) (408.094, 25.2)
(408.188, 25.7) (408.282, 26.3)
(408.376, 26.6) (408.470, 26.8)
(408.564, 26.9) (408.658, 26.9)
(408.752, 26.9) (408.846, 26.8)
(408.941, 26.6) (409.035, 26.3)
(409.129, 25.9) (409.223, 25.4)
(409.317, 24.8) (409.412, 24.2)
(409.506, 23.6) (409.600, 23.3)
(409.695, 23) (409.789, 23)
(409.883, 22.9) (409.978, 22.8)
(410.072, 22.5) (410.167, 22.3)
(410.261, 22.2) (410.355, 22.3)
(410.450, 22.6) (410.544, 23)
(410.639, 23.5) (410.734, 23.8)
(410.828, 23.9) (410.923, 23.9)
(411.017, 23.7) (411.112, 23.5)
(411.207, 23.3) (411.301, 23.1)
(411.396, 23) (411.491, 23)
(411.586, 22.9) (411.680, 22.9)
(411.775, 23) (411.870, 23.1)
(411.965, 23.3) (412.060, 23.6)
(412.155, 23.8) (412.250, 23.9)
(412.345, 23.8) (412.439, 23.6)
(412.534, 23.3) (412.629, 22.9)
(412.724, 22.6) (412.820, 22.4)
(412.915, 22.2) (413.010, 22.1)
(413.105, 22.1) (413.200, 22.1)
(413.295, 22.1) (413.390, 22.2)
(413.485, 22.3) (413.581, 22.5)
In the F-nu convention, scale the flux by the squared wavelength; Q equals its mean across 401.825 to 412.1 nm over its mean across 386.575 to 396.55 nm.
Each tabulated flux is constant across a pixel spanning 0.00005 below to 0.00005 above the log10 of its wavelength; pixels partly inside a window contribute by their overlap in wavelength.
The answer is 1.91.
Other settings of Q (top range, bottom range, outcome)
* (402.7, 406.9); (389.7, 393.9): 1.83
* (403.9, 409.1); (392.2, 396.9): 2.07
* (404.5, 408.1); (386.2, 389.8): 2.07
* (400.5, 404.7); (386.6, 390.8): 1.96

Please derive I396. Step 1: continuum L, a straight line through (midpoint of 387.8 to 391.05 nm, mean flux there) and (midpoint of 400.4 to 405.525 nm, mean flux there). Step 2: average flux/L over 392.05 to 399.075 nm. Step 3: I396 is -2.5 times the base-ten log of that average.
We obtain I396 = 0.335 mag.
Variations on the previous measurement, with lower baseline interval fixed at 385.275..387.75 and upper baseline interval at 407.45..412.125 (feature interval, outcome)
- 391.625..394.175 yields 0.258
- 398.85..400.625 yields -0.212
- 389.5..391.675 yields -0.237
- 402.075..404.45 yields -0.177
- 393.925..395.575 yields 0.025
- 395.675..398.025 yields 0.283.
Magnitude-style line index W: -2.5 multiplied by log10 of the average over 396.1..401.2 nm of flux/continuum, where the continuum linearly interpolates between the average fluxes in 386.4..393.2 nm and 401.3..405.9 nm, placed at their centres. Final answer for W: 0.11 mag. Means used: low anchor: 13.5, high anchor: 23.9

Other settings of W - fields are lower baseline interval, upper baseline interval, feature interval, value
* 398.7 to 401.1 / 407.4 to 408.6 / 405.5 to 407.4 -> 0.07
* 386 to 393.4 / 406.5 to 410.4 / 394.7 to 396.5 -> 0.09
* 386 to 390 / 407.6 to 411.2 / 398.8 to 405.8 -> -0.16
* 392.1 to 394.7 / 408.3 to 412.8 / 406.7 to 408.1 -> -0.06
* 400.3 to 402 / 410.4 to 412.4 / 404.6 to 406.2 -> 0.04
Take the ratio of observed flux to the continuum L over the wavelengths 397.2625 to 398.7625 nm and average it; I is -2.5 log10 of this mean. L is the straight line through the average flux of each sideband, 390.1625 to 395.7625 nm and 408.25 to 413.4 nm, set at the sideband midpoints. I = -0.09 mag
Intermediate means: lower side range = 14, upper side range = 23.8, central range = 18.2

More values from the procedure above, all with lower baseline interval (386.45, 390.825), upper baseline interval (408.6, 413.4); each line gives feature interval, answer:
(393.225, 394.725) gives 0.398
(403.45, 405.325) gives -0.156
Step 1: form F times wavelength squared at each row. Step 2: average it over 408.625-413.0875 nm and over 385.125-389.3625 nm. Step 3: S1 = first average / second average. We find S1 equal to 2.30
